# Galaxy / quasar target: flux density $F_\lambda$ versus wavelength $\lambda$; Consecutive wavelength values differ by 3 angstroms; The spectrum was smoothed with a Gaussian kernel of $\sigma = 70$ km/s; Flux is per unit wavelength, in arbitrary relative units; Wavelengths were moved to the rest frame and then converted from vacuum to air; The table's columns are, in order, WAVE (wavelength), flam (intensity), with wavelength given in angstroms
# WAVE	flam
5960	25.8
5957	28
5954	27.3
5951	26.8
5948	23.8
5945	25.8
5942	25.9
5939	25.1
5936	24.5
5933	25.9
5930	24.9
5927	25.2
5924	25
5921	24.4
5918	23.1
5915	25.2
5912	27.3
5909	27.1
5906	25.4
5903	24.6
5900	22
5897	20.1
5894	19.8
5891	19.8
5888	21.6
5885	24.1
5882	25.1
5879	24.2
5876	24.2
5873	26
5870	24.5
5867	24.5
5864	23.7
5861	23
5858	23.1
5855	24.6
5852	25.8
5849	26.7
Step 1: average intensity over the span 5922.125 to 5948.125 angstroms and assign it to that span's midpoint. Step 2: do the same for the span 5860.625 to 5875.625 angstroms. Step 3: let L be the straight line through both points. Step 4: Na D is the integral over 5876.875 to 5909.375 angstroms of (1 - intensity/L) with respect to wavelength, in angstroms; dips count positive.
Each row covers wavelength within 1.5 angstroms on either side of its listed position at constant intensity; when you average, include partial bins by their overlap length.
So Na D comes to 2.3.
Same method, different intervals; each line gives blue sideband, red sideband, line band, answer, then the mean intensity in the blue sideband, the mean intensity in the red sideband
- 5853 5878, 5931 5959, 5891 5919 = 1.6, 24.2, 25.9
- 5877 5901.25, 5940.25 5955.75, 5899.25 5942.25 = -1.6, 22.1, 25.9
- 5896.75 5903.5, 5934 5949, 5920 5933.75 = -0.5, 22.3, 25.1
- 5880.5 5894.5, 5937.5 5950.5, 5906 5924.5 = -1.3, 22.2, 25.3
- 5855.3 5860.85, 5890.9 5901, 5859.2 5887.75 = -2.7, 23.4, 20.4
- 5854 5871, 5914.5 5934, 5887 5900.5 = 2.1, 23.9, 24.8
